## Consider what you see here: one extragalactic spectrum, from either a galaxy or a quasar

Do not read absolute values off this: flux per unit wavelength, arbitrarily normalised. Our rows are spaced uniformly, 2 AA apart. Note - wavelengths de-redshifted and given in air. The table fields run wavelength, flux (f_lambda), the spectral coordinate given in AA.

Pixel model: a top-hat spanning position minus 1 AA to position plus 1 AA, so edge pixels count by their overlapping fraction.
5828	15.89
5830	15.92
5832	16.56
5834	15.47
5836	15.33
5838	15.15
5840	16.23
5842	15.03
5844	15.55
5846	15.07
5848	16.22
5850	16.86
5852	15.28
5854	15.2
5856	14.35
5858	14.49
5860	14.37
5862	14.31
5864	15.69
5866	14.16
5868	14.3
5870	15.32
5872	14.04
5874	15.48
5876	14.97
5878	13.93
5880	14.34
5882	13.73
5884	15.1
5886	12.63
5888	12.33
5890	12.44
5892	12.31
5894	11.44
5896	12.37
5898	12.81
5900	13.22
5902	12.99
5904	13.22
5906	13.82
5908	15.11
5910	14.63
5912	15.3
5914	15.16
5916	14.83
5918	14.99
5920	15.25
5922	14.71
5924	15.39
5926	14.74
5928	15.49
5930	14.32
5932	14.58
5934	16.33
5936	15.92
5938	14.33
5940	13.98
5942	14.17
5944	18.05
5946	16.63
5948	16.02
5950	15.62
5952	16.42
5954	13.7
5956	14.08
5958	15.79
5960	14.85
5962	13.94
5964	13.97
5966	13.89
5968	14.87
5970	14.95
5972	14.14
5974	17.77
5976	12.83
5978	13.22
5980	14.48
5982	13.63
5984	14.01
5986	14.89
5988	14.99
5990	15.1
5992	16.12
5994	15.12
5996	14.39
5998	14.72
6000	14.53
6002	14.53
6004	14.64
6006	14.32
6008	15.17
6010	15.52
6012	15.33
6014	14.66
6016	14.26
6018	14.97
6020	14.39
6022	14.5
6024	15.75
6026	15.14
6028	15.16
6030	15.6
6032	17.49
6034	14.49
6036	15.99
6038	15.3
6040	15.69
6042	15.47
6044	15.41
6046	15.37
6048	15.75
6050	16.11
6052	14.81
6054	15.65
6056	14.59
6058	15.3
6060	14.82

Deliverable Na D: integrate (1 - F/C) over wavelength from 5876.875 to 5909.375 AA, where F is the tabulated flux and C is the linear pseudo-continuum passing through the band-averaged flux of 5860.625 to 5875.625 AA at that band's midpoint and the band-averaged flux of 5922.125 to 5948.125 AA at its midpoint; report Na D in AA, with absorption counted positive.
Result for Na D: 3.7 AA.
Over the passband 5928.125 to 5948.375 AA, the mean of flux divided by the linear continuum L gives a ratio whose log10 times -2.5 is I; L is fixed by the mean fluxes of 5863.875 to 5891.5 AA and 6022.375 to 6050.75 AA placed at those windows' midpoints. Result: -0.05 mag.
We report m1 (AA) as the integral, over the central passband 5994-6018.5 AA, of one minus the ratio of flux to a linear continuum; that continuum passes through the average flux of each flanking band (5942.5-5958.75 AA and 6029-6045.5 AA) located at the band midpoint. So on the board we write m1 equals 1.5 AA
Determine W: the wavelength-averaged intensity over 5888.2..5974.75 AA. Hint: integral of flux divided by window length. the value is 14.6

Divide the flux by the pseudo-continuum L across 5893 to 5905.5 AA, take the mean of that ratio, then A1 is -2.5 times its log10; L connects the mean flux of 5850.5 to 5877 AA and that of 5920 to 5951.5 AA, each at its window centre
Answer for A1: 0.185 mag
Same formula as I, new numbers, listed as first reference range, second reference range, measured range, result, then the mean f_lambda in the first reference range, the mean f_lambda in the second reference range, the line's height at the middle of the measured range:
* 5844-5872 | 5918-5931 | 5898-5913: 0.078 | 15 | 15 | 15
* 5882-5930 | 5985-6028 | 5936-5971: -0.048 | 13.9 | 14.9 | 14.4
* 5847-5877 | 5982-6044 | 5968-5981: 0.033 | 15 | 15.1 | 15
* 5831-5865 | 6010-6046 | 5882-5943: 0.089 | 15.4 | 15.3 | 15.3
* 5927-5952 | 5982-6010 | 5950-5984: 0.044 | 15.5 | 14.8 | 15.2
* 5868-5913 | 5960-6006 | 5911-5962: -0.078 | 13.7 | 14.6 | 14.1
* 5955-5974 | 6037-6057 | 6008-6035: 0.001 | 14.7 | 15.4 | 15.2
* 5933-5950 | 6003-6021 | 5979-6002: 0.026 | 15.7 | 14.8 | 15.1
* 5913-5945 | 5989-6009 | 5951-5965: 0.025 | 15.1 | 14.9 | 15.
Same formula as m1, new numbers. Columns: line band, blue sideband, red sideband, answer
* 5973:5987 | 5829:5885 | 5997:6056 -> 0.7 AA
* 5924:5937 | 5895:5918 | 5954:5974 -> -0.9 AA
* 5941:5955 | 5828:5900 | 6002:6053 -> -0.9 AA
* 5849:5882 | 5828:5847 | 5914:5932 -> 1.3 AA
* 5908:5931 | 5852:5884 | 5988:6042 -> -0.3 AA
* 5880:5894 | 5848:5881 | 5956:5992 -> 1.6 AA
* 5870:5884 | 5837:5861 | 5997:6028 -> 0.6 AA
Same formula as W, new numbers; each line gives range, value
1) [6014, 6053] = 15.3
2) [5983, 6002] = 14.9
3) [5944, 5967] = 15.1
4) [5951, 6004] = 14.7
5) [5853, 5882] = 14.6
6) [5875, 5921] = 13.8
